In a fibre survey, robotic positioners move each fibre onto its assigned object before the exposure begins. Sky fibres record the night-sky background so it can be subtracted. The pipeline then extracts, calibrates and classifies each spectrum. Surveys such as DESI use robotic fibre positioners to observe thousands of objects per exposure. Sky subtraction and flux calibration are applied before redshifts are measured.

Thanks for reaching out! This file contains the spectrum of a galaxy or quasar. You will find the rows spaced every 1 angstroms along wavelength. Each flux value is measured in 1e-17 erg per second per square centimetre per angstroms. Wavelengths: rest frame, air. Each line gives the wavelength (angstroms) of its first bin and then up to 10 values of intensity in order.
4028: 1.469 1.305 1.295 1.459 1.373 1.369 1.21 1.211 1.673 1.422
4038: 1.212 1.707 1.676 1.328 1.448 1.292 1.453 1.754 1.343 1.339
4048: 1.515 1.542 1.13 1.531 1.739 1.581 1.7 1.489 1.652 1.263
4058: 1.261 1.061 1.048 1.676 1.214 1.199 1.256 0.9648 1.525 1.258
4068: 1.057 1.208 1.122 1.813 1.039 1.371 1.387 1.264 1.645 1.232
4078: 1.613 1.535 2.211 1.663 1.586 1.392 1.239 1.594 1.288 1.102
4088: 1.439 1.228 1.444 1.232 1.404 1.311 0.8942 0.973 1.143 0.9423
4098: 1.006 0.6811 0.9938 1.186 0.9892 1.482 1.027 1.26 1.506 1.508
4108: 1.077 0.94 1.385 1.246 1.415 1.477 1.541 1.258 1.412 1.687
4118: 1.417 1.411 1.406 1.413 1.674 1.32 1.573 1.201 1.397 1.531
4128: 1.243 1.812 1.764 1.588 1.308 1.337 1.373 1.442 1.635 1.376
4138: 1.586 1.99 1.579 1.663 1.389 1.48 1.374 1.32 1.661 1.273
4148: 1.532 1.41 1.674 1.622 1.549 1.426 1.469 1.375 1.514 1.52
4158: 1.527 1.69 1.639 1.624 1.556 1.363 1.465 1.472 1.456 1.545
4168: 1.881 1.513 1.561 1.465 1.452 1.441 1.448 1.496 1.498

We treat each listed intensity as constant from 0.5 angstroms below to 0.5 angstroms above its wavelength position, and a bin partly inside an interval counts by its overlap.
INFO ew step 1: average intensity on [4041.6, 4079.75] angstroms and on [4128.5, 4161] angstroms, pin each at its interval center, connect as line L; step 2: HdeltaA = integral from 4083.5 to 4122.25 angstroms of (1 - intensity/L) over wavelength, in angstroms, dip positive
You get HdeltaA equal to 5.0 angstroms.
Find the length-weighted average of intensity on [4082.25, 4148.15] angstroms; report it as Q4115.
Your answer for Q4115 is 1.36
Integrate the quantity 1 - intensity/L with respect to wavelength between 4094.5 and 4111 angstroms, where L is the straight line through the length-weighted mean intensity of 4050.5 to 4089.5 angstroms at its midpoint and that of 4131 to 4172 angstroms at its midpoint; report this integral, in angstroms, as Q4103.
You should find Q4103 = 3.5 angstroms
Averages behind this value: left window 1.4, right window 1.52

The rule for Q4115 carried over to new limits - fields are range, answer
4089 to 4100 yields 1.1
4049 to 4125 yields 1.34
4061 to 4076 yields 1.29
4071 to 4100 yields 1.32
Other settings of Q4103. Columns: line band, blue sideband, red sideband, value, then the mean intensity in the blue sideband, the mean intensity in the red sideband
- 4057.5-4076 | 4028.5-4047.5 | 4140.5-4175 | 2.1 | 1.41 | 1.51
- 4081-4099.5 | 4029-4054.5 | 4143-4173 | 3.1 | 1.45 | 1.51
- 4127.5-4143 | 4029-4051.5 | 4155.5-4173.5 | -0.3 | 1.42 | 1.54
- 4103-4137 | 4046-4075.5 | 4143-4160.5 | 0.9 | 1.35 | 1.5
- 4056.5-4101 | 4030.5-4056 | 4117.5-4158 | 5.6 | 1.46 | 1.49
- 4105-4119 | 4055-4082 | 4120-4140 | 0.9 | 1.37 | 1.5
